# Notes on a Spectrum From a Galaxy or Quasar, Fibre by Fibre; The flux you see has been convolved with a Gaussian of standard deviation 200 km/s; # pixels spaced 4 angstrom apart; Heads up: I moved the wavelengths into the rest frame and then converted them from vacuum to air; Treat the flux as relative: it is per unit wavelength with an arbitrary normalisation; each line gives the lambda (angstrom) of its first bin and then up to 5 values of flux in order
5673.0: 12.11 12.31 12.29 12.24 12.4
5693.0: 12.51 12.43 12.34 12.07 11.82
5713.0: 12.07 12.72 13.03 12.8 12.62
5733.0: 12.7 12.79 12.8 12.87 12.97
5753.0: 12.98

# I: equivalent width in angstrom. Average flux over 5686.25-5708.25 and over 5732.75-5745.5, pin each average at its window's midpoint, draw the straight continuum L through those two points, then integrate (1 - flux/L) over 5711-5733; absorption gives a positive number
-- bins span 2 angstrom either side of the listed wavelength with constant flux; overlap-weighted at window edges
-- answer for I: -0.1 angstrom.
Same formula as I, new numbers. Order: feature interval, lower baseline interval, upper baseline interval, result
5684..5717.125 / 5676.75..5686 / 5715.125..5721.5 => 0.8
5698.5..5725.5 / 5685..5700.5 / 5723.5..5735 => 0.4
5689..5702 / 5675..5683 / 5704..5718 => -0.2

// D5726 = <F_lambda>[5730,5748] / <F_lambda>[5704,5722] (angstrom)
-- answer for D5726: 1.0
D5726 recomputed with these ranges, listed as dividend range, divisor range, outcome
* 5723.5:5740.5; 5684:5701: 1.03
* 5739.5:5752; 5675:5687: 1.05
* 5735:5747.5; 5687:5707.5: 1.04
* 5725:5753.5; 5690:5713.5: 1.05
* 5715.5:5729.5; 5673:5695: 1.04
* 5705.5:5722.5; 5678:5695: 1.00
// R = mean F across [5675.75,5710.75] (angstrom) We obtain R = 12.3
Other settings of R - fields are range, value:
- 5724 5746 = 12.8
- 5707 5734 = 12.5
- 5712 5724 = 12.7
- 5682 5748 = 12.5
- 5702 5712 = 12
